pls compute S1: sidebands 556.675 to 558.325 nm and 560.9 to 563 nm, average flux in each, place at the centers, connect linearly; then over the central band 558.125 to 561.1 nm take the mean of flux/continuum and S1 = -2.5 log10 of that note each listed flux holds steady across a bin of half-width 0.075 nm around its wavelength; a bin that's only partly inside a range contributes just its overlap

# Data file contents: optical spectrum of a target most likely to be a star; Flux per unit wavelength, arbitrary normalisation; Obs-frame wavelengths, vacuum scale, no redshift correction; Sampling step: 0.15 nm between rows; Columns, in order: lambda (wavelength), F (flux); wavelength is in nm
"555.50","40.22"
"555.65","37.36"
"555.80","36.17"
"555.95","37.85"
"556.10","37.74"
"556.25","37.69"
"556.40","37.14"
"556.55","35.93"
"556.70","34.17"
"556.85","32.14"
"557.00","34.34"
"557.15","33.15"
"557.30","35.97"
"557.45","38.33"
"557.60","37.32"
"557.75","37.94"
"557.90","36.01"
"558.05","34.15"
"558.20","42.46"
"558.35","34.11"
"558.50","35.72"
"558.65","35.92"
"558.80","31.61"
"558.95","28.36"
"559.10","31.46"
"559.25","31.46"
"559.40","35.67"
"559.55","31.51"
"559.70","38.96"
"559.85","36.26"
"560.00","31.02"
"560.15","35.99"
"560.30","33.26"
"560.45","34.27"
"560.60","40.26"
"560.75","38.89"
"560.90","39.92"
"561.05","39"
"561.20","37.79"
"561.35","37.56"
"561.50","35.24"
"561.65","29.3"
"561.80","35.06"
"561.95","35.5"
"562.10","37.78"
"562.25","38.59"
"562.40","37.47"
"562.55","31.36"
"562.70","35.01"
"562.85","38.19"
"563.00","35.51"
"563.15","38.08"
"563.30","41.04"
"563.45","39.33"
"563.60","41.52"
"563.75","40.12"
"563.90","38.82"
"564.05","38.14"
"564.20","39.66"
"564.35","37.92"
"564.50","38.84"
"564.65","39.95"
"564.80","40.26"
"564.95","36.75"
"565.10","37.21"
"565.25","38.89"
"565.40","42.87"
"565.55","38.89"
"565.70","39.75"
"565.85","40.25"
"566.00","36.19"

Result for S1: 0.02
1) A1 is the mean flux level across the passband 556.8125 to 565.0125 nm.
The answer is 36.4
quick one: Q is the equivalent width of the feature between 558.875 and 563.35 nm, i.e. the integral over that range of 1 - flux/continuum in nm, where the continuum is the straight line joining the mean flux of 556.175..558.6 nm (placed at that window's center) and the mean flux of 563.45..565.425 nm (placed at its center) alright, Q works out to 0.25 nm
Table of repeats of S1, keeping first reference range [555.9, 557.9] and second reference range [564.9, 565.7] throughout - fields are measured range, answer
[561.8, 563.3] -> 0.04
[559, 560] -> 0.10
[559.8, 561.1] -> 0.03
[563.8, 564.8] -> -0.01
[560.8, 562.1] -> 0.04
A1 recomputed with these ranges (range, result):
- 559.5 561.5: 36.5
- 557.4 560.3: 34.9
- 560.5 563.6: 37.1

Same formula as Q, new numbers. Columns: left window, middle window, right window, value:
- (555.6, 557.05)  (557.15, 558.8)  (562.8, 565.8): 0.01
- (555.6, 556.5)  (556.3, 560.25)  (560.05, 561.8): 0.21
